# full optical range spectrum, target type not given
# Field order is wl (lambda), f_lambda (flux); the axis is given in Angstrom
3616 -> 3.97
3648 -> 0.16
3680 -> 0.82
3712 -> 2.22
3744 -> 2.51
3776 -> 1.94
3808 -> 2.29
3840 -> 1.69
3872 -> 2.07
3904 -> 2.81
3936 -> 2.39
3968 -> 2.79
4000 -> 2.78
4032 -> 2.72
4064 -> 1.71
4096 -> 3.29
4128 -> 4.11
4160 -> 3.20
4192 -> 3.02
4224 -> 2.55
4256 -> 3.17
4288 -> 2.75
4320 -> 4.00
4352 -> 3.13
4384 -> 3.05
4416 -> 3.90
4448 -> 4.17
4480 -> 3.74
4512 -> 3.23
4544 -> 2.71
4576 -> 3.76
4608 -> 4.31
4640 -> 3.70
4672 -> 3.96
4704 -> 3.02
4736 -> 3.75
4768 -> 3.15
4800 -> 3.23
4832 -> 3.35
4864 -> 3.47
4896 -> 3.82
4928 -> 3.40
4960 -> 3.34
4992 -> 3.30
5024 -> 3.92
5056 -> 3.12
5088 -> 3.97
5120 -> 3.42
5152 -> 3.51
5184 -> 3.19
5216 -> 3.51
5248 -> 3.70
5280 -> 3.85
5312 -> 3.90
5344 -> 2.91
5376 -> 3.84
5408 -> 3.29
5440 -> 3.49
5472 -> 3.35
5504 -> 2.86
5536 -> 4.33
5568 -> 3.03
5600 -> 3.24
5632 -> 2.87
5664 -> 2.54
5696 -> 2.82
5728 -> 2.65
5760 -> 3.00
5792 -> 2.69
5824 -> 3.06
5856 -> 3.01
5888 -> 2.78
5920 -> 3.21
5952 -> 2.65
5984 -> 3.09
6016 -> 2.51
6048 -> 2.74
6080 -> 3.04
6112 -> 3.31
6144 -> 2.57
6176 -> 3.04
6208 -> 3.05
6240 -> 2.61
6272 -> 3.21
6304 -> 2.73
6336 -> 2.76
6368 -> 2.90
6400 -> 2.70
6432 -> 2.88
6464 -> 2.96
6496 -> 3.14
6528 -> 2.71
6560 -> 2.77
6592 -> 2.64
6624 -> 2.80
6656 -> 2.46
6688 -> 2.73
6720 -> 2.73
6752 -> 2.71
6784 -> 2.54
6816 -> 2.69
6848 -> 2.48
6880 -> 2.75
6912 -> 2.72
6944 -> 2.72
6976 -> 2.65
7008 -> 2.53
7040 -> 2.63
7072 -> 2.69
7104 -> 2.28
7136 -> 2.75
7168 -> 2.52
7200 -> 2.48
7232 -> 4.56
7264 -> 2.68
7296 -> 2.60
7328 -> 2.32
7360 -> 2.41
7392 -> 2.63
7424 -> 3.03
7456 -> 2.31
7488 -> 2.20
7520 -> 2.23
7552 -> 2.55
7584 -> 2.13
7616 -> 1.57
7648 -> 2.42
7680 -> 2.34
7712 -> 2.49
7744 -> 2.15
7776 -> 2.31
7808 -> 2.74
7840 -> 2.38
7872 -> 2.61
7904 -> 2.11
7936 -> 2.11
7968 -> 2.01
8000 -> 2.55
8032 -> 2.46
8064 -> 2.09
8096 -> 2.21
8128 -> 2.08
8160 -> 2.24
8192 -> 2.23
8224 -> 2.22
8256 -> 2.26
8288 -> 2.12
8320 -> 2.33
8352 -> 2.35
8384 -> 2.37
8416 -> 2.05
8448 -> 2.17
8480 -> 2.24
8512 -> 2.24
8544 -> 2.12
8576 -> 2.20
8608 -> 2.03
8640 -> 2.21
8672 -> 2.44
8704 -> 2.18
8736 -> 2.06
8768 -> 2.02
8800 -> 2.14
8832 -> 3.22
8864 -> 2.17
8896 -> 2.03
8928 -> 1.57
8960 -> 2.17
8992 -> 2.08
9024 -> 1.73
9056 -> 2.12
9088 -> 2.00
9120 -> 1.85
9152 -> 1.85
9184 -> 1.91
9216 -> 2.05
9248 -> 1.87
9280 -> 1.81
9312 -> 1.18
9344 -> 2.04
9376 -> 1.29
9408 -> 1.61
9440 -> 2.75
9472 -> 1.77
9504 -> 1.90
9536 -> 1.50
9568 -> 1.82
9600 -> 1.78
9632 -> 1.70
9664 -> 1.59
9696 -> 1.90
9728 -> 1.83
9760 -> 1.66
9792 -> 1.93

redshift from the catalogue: 0.103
